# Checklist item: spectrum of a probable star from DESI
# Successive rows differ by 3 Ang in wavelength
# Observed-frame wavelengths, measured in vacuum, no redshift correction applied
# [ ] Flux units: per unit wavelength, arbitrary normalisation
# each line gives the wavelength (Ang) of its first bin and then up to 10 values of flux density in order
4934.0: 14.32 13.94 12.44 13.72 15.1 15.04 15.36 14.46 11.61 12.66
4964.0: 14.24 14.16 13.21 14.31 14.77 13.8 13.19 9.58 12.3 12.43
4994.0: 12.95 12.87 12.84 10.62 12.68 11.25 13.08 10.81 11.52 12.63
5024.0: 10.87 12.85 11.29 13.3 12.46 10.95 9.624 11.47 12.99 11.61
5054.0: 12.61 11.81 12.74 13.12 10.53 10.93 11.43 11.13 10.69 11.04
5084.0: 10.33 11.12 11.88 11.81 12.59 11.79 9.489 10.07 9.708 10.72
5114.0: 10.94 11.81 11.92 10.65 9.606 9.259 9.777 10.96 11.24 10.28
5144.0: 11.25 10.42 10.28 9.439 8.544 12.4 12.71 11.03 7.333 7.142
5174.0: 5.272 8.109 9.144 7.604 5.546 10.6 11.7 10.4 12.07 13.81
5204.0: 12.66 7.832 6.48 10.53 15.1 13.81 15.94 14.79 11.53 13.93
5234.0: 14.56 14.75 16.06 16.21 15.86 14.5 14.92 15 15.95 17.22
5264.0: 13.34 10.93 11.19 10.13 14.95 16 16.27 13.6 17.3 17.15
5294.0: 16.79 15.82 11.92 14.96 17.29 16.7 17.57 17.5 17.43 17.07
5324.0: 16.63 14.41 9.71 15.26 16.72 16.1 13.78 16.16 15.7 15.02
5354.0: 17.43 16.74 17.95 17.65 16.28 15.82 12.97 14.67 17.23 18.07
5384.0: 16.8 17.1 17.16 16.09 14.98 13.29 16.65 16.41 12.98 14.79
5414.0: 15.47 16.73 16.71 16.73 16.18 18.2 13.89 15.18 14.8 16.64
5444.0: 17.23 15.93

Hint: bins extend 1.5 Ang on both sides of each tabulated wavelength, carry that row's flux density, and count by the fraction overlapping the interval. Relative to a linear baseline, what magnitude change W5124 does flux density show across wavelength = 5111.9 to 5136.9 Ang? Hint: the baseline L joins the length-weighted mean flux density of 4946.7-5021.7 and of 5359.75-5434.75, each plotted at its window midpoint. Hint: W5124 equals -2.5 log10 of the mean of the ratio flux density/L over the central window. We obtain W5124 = 0.30 mag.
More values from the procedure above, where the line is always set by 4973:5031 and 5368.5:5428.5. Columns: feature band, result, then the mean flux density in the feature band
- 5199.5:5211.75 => 0.35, 10.2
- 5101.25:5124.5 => 0.24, 10.7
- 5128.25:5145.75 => 0.27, 10.5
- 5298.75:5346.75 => -0.03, 15.6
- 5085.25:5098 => 0.11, 11.8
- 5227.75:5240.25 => 0.01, 14.2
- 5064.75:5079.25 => 0.18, 11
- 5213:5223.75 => -0.01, 14.3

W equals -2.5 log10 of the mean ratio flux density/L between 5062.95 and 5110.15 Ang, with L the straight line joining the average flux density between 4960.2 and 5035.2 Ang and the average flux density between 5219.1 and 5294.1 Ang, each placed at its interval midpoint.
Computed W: 0.20 mag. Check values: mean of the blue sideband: 12.6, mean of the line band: 11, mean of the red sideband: 14.7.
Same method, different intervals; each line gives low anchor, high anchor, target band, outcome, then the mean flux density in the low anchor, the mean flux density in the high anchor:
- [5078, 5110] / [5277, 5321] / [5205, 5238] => 0.13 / 11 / 16.2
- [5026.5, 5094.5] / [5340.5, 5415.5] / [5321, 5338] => 0.03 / 11.6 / 15.9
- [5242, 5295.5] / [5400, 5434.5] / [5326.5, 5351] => 0.04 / 14.8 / 15.8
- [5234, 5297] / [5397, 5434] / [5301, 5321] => -0.11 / 14.9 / 15.7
